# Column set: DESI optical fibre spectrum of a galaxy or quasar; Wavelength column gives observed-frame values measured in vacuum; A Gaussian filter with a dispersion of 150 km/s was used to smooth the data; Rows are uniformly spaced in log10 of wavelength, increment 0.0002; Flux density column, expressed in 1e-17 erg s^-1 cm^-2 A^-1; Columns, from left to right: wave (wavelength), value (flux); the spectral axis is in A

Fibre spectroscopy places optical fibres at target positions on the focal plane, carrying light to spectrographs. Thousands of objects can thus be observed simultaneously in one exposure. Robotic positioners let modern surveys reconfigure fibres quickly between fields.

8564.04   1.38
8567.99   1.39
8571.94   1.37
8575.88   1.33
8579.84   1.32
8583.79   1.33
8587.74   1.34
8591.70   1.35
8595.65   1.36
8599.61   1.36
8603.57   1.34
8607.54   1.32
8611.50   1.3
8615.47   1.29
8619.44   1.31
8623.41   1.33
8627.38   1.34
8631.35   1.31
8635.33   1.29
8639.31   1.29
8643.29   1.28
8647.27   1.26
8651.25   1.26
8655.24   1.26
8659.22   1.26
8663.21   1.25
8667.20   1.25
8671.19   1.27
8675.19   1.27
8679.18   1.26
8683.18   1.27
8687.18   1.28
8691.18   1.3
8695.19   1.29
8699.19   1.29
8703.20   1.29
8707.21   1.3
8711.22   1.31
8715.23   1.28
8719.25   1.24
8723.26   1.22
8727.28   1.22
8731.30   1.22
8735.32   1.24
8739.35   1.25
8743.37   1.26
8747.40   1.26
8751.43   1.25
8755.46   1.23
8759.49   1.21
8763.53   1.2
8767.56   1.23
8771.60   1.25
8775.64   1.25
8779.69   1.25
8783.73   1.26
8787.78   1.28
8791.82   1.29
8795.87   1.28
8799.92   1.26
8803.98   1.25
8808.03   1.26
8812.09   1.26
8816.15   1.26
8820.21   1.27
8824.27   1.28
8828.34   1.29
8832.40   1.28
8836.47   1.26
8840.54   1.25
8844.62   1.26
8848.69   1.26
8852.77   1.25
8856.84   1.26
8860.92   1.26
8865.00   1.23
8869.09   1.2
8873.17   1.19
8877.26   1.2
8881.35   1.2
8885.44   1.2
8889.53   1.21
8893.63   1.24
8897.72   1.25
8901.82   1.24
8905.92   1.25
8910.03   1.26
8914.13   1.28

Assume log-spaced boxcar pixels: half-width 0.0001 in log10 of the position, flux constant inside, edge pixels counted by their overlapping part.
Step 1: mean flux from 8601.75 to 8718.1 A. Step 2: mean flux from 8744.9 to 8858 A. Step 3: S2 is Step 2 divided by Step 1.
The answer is 1.0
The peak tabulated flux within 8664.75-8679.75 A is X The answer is 1.27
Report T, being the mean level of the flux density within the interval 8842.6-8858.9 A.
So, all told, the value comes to 1.26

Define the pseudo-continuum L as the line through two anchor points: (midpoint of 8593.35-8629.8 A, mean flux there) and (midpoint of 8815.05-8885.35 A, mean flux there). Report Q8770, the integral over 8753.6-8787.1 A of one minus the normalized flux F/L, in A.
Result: 1.0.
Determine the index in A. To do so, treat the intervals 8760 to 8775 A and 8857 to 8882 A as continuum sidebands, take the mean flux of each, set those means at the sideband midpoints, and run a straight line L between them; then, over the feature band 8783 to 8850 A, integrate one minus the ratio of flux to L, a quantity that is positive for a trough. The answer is -2.49 A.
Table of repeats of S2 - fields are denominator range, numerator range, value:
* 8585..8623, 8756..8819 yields 0.94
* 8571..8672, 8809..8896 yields 0.95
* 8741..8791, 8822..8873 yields 1.01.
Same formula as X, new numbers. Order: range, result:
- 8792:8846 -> 1.29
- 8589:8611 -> 1.36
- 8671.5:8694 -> 1.3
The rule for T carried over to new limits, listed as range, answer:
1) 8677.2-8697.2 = 1.28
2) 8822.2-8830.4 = 1.29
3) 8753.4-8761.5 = 1.22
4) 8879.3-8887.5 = 1.2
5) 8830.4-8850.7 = 1.26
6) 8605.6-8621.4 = 1.3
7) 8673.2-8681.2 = 1.27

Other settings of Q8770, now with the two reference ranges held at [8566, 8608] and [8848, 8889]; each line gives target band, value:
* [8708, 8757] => 1.3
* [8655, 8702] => 1.3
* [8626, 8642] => 0.3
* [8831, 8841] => -0.2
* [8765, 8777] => 0.2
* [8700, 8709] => 0.0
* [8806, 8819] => -0.1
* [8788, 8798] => -0.2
